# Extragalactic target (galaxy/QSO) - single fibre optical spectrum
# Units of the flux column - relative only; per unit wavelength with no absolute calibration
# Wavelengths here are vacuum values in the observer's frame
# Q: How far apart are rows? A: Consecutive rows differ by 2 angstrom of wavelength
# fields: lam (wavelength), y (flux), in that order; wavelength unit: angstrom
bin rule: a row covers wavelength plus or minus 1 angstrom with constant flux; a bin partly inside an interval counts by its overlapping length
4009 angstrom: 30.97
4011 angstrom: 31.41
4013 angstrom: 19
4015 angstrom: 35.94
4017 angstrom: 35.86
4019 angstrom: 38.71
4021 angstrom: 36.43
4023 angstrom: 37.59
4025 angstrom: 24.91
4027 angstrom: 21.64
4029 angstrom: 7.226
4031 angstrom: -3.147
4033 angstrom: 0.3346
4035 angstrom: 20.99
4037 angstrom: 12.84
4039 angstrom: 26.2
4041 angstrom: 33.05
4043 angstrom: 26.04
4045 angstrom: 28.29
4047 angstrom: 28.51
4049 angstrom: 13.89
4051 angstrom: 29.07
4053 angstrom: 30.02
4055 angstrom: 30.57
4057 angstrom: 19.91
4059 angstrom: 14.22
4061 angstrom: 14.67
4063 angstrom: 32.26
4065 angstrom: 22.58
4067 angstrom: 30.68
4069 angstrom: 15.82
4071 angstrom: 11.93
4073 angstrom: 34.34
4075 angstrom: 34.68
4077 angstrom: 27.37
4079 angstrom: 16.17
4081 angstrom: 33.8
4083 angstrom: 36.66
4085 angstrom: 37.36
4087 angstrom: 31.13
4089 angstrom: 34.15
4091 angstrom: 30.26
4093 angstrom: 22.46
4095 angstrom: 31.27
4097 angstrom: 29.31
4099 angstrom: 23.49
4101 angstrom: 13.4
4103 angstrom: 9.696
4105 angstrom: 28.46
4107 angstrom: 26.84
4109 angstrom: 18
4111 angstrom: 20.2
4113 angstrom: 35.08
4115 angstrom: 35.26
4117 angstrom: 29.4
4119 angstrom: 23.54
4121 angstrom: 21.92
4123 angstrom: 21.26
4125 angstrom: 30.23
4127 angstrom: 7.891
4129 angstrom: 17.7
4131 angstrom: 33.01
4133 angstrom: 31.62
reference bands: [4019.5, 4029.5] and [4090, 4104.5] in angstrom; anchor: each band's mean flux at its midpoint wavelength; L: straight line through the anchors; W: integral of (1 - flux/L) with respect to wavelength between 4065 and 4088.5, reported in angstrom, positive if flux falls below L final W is -3.8 angstrom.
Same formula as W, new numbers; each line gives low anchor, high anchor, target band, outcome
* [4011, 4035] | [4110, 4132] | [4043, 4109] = -3.6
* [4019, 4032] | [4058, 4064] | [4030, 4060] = 0.5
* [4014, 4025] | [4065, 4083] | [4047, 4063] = 3.6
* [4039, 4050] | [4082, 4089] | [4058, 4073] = 4.6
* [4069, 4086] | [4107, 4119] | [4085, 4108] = 1.4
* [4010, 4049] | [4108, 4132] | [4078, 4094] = -3.9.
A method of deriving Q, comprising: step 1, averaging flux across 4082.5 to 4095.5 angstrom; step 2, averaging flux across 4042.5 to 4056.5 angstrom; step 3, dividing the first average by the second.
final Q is 1.20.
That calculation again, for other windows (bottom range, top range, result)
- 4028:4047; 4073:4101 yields 1.68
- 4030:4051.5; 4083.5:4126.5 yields 1.35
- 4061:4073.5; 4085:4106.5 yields 1.11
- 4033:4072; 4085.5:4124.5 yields 1.14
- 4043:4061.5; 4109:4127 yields 1.08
